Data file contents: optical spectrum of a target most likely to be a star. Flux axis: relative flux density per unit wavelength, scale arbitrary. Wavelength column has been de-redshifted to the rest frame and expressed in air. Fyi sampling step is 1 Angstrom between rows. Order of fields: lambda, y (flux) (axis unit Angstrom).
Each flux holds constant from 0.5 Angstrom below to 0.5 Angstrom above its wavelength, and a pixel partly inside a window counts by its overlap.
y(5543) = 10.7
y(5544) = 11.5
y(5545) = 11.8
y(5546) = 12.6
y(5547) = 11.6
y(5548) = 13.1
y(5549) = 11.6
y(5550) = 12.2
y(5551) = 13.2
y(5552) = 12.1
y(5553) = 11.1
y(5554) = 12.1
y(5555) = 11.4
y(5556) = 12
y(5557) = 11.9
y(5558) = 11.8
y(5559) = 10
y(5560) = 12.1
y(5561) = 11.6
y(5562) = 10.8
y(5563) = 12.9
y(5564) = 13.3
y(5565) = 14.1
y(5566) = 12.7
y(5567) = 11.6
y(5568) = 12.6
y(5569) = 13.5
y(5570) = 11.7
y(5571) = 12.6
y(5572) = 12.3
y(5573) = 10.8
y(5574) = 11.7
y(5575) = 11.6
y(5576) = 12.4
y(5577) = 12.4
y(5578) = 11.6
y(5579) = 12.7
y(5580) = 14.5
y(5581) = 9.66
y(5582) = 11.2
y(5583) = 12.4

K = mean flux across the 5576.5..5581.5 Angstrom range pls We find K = 12.2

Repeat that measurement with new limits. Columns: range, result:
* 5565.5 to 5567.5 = 12.1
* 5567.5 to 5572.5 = 12.5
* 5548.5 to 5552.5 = 12.3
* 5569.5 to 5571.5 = 12.1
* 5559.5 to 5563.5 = 11.8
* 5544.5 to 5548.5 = 12.3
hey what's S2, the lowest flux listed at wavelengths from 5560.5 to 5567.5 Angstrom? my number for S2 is 10.8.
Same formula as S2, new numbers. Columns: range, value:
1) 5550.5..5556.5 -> 11.1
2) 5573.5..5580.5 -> 11.6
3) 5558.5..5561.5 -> 10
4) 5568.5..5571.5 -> 11.7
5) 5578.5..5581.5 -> 9.66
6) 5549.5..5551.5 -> 12.2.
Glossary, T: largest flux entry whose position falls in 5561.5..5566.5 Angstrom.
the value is 14.1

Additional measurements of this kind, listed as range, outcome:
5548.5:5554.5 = 13.2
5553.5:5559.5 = 12.1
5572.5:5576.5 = 12.4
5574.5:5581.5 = 14.5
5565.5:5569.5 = 13.5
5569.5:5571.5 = 12.6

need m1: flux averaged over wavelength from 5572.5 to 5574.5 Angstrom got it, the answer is 11.2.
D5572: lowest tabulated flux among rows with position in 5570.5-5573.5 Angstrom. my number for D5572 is 10.8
